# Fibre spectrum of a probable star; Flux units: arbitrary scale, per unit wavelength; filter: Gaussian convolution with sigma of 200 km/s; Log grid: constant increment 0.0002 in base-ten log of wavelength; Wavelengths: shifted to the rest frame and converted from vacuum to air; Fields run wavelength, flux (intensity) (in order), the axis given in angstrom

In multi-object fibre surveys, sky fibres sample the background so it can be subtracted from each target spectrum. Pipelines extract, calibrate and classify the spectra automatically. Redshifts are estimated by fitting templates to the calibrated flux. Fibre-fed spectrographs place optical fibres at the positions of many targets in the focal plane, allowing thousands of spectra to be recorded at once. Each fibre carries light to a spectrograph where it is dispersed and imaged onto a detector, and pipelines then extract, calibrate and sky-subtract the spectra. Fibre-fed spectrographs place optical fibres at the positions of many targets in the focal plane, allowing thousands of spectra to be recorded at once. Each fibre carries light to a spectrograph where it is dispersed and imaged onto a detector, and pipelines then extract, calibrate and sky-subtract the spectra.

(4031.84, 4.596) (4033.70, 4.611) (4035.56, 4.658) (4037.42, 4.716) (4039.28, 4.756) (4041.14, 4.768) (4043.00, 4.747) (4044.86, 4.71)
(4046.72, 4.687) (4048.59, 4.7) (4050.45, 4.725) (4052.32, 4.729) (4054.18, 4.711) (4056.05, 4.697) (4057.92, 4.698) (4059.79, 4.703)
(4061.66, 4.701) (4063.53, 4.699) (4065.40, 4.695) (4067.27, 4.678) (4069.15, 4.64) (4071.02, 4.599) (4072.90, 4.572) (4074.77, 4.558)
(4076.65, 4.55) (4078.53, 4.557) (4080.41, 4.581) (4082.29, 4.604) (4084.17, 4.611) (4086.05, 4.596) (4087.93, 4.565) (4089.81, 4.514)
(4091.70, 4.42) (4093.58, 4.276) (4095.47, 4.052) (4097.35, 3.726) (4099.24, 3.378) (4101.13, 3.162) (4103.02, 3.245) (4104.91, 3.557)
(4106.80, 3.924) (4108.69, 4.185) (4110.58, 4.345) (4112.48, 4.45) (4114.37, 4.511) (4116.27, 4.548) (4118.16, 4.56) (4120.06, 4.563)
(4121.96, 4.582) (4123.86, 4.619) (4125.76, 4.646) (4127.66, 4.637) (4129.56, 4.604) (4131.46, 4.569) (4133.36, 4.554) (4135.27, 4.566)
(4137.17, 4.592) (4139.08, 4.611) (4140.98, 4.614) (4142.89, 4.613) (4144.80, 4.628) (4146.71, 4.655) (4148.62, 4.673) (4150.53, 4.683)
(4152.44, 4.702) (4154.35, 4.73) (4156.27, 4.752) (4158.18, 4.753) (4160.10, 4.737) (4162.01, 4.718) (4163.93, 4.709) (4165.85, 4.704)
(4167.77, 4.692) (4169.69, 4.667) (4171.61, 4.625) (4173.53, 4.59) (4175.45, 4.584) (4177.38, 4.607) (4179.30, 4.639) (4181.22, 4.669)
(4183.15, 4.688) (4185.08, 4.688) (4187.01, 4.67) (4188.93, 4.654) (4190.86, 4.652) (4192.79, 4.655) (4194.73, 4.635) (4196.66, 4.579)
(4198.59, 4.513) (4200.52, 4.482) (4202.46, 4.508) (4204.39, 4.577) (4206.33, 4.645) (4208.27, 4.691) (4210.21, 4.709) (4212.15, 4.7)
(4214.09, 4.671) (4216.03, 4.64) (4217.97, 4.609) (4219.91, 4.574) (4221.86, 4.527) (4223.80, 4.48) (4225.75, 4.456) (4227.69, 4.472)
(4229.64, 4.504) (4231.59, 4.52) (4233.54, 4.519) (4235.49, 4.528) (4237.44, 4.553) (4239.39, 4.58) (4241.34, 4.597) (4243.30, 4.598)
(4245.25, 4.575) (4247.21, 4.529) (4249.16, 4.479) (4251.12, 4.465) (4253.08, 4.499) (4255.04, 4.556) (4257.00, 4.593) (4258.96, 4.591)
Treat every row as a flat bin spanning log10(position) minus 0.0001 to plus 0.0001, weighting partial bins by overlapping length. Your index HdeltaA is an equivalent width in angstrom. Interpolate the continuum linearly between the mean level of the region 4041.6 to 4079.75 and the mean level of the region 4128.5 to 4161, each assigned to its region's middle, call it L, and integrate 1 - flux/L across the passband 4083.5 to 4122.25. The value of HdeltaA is 4.07 angstrom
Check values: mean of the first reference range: 4.67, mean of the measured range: 4.17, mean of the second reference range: 4.65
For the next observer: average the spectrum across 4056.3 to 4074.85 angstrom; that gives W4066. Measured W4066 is 4.66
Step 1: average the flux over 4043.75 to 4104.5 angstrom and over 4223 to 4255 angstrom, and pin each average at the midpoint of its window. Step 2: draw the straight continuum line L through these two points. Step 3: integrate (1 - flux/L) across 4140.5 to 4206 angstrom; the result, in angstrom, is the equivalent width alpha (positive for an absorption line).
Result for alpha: -2.3 angstrom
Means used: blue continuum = 4.44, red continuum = 4.52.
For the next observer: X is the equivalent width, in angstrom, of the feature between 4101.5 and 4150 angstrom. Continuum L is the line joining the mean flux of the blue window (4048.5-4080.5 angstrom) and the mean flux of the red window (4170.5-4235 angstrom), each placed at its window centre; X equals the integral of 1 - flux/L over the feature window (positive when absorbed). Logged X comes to 2.09 angstrom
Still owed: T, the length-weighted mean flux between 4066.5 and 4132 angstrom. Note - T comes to 4.35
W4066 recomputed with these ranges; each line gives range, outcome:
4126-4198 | 4.65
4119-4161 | 4.64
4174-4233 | 4.6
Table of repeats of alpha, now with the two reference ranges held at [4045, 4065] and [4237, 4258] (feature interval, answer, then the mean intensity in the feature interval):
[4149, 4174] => -0.4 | 4.7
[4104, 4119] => 1.3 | 4.26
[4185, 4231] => -0.1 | 4.59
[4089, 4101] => 1.7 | 3.99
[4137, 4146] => 0.0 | 4.61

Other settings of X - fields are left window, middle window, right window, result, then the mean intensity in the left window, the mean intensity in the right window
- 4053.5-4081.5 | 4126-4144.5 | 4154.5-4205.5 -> 0.2 angstrom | 4.64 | 4.65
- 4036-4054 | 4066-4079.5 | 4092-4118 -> -0.7 angstrom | 4.73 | 3.98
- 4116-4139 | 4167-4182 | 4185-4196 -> 0.0 angstrom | 4.59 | 4.65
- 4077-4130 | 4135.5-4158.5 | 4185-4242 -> -1.3 angstrom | 4.29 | 4.59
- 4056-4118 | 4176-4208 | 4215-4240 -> -0.9 angstrom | 4.35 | 4.54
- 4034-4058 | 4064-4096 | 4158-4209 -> 1.0 angstrom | 4.71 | 4.64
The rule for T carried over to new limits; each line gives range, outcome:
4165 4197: 4.65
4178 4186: 4.67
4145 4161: 4.71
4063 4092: 4.59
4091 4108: 3.75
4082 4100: 4.27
